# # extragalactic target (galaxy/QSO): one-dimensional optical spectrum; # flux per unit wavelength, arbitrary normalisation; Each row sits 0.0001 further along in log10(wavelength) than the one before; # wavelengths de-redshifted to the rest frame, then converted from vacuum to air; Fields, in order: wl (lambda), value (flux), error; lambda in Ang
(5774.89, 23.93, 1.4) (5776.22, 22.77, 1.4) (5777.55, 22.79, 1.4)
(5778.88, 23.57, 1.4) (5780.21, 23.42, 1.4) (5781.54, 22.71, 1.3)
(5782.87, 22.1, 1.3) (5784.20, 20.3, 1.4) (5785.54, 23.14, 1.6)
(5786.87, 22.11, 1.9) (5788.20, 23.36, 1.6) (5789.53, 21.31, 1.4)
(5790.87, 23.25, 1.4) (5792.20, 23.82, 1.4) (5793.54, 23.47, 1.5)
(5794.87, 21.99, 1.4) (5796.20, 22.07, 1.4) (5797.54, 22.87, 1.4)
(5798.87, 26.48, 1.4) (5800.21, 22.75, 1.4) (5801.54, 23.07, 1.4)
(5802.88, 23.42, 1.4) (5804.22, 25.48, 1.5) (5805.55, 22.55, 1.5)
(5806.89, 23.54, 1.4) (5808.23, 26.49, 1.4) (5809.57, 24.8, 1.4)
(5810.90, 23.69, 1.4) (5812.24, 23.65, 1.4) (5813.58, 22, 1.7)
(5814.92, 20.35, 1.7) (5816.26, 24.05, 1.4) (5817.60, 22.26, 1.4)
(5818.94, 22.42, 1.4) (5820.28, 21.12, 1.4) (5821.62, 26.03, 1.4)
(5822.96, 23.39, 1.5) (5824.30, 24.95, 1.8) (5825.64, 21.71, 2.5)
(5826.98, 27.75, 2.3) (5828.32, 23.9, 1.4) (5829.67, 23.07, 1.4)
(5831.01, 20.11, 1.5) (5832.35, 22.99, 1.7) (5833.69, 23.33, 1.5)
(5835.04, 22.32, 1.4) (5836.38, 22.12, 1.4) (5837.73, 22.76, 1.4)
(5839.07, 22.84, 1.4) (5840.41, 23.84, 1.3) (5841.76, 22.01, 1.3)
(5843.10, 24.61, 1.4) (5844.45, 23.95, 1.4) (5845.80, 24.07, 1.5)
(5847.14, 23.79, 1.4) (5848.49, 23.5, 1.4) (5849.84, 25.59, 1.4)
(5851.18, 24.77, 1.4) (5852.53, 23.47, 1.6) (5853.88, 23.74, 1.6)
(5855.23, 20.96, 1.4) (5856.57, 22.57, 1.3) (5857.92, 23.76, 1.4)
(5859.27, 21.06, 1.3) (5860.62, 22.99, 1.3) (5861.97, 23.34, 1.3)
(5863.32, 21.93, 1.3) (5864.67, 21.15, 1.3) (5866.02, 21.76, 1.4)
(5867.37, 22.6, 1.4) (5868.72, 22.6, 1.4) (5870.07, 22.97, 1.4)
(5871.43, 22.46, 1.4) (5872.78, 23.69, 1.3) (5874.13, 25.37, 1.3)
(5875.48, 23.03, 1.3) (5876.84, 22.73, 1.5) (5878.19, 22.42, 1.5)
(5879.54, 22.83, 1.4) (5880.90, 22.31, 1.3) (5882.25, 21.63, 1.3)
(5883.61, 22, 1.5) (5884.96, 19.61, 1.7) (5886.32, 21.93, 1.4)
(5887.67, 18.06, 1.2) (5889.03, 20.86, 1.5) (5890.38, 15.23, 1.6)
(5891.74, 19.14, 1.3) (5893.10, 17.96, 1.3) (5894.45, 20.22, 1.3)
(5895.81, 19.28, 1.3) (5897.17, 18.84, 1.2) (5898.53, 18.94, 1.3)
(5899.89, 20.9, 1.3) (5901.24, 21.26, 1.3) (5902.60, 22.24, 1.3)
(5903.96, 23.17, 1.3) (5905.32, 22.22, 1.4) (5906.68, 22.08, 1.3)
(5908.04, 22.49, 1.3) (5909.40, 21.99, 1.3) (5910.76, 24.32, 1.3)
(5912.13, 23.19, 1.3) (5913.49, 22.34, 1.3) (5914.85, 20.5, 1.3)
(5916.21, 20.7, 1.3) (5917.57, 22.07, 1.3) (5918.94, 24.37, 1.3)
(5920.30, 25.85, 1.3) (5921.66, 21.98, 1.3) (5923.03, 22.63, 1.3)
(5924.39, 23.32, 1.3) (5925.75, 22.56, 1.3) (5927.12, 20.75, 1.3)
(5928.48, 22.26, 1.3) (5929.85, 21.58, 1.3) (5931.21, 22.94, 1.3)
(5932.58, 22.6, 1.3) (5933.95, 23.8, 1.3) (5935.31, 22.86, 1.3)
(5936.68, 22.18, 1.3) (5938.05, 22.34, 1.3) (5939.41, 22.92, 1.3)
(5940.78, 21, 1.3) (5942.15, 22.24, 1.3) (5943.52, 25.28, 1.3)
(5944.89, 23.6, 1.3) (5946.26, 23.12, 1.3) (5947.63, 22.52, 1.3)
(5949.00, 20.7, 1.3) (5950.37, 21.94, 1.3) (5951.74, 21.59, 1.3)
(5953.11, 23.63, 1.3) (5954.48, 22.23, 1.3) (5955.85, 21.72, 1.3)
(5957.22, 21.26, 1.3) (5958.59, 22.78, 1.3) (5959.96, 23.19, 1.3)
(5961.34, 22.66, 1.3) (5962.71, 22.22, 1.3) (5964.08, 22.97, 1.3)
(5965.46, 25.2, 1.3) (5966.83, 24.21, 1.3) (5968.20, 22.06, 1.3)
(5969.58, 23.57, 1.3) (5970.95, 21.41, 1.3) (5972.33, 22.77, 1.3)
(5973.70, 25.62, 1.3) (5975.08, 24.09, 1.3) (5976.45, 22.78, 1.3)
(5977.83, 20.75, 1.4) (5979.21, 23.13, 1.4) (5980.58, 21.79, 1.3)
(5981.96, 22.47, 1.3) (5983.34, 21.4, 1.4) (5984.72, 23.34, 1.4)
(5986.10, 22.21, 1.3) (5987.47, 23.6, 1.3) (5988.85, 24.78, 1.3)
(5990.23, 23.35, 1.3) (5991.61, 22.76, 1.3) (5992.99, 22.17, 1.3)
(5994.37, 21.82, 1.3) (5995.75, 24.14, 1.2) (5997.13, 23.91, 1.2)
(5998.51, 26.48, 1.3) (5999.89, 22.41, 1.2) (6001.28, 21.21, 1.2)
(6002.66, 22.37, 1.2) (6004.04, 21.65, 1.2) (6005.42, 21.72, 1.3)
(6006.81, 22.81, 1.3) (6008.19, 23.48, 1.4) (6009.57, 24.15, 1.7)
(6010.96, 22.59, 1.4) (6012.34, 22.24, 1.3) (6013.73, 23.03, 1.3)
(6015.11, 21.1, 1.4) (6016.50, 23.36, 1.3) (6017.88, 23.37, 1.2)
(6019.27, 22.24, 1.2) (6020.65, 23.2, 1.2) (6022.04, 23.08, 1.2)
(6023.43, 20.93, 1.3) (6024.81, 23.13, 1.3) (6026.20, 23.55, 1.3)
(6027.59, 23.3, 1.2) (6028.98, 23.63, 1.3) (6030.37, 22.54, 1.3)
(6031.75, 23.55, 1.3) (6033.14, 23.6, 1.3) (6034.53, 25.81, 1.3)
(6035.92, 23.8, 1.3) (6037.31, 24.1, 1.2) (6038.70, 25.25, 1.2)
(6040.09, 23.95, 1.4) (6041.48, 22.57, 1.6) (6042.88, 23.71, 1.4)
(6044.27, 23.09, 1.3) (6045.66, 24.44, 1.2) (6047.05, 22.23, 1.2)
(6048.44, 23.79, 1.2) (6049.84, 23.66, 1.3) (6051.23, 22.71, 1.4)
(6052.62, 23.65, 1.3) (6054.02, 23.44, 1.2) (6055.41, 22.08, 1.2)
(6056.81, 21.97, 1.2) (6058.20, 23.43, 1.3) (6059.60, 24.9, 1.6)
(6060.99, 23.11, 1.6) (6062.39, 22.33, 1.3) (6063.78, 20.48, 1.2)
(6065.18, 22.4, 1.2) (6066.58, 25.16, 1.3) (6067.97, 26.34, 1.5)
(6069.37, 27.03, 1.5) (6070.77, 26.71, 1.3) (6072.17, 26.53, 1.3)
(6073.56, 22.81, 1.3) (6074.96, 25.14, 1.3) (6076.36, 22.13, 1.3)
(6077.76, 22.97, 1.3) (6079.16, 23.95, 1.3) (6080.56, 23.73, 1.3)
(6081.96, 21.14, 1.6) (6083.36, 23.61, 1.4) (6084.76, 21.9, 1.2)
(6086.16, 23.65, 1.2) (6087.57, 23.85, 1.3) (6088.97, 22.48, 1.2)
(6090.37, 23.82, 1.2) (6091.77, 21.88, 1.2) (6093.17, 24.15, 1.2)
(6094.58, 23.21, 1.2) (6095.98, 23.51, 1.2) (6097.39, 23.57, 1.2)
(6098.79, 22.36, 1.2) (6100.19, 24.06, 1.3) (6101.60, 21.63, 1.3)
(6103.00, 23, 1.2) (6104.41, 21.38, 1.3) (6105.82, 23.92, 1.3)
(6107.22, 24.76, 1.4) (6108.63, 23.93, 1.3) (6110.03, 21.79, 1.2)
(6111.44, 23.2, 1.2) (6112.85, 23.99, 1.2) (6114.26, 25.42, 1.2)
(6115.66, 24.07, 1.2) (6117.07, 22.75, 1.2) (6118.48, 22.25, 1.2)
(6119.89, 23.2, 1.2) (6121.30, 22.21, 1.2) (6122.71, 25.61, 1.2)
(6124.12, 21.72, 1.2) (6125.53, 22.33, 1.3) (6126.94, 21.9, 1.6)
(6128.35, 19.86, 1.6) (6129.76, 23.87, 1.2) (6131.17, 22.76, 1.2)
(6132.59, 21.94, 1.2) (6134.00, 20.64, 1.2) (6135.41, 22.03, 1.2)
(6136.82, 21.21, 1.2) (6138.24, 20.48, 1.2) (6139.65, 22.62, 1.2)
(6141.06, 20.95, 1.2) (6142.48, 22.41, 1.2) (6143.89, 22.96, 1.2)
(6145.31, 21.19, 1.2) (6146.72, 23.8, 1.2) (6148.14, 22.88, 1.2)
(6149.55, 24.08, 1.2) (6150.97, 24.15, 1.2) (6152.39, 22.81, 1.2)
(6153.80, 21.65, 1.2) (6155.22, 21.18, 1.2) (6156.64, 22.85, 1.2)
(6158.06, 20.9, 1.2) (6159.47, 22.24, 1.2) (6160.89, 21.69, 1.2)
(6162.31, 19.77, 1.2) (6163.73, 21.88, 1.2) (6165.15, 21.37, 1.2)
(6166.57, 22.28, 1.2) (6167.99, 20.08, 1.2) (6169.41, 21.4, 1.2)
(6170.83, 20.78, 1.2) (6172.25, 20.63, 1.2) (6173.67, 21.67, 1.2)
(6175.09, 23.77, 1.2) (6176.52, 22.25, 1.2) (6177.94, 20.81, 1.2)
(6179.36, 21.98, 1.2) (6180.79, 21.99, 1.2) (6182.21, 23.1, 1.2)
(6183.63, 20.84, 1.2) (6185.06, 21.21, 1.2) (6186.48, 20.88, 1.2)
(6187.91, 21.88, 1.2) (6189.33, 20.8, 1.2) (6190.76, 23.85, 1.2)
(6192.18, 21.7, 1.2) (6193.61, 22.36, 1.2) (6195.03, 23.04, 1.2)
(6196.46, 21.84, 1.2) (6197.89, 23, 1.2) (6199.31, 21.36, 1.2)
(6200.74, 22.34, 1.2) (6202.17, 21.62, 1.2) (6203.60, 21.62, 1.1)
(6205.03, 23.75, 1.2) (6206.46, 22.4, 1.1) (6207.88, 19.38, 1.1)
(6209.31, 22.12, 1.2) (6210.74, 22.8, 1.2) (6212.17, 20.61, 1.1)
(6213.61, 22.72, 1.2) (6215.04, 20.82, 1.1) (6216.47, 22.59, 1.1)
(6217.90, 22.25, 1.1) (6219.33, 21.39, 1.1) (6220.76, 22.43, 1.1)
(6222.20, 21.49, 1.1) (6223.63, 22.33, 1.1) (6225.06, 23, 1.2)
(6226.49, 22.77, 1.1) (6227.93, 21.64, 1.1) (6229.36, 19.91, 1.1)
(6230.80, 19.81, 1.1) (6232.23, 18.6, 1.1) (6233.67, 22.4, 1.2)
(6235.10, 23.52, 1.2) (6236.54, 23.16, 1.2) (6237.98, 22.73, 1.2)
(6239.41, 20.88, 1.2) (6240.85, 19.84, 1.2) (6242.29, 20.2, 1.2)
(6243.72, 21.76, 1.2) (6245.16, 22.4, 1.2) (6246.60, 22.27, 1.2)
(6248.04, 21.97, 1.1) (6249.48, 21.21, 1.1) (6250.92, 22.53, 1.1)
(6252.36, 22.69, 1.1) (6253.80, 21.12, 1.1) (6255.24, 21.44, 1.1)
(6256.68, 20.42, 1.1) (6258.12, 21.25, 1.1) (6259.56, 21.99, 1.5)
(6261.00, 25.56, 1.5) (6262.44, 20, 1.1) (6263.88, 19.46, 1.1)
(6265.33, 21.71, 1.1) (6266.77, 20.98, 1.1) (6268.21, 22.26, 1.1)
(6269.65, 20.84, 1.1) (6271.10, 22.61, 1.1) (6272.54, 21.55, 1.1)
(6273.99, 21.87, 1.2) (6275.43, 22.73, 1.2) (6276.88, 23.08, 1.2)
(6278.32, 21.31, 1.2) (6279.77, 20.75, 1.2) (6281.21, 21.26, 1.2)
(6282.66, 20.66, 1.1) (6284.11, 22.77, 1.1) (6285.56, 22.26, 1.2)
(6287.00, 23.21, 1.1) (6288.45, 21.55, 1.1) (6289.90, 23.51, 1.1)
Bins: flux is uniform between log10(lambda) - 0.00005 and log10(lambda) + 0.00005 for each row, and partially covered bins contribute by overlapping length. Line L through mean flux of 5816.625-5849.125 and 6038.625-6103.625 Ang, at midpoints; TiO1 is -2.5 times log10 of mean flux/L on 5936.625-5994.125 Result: 0.03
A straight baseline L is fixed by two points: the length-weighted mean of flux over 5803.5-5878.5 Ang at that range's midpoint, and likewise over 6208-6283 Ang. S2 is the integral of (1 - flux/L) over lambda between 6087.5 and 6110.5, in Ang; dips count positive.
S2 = -0.93 Ang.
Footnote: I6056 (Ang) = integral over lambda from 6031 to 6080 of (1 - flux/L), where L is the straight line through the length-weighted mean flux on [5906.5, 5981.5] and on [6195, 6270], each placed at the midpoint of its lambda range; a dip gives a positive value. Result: -3.3 Ang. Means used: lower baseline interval 22.7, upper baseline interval 21.7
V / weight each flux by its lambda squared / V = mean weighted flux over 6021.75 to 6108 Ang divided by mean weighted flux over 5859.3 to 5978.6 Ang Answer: 1.11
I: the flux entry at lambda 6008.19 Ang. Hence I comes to 23.48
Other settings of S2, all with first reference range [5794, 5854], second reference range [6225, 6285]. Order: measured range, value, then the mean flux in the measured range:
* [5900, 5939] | 0.9 Ang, 22.5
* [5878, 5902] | 3.1 Ang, 20.2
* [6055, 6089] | -1.9 Ang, 23.6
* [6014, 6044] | -1.0 Ang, 23.3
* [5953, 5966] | 0.1 Ang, 22.7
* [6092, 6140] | -1.2 Ang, 22.8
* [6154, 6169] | 0.4 Ang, 21.4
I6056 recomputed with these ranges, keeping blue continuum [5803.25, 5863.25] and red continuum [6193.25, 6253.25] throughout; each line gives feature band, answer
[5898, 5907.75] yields 0.6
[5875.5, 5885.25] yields 0.4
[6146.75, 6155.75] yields -0.3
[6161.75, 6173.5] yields 0.5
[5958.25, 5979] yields -0.2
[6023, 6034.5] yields -0.3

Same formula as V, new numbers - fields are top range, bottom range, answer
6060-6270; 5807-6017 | 1.07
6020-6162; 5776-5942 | 1.11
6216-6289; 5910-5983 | 1.06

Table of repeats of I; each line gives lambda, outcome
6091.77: 21.88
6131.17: 22.76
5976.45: 22.78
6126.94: 21.9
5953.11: 23.63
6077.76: 22.97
